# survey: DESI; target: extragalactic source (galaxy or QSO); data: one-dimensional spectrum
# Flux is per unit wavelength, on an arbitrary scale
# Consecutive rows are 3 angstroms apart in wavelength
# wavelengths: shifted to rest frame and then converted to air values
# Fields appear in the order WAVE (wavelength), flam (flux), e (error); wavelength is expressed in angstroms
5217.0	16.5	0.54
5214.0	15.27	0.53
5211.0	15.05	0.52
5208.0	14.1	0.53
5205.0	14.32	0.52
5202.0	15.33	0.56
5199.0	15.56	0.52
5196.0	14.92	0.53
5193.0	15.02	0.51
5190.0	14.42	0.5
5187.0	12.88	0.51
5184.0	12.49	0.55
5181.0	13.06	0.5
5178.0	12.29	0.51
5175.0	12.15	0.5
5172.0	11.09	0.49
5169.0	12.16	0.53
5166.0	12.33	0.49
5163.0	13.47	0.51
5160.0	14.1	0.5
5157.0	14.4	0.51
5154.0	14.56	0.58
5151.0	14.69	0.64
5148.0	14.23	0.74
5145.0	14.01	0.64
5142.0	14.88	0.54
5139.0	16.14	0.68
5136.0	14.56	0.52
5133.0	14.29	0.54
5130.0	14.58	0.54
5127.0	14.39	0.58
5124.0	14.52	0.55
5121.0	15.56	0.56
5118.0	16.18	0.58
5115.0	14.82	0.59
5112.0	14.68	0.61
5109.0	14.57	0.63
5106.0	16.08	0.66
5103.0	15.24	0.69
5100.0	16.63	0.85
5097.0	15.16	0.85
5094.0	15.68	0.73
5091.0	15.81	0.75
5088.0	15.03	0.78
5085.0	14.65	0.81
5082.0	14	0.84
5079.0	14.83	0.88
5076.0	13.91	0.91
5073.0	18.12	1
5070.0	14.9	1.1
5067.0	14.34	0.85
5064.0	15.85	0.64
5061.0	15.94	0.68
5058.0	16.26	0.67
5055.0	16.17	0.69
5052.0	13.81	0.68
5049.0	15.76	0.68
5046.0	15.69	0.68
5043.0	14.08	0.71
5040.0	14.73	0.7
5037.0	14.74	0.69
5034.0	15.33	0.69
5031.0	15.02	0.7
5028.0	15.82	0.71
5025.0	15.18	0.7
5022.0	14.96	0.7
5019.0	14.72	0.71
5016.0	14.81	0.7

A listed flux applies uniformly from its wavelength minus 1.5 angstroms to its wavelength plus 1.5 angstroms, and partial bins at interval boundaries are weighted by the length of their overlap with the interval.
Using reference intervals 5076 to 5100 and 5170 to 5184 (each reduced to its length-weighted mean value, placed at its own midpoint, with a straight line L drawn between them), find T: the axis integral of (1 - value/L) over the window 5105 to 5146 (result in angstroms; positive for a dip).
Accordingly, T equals -3.3 angstroms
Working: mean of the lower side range 15.1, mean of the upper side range 12.2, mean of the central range 14.9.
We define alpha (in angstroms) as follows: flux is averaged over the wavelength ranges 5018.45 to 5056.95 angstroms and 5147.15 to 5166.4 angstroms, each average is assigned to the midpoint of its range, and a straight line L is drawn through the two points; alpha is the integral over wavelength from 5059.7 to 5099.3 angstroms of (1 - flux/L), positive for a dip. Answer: -1.45 angstroms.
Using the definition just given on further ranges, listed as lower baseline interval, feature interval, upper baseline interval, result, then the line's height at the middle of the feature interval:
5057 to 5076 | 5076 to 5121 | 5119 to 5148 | 0.2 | 15.3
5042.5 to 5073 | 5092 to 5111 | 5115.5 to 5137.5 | -0.6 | 15.1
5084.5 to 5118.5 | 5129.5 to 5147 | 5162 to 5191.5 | -0.9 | 14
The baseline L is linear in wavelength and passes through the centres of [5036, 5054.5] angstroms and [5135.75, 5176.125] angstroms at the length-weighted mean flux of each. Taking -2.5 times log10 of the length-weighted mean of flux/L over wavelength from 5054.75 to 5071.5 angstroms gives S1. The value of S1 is -0.060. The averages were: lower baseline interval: 14.9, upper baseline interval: 13.8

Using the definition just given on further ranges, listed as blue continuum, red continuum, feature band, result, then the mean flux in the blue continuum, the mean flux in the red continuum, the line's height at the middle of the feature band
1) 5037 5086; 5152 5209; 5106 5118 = -0.04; 15.2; 13.6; 14.5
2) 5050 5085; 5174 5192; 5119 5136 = -0.05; 15.3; 13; 14.1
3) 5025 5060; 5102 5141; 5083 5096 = -0.01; 15.2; 15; 15.1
